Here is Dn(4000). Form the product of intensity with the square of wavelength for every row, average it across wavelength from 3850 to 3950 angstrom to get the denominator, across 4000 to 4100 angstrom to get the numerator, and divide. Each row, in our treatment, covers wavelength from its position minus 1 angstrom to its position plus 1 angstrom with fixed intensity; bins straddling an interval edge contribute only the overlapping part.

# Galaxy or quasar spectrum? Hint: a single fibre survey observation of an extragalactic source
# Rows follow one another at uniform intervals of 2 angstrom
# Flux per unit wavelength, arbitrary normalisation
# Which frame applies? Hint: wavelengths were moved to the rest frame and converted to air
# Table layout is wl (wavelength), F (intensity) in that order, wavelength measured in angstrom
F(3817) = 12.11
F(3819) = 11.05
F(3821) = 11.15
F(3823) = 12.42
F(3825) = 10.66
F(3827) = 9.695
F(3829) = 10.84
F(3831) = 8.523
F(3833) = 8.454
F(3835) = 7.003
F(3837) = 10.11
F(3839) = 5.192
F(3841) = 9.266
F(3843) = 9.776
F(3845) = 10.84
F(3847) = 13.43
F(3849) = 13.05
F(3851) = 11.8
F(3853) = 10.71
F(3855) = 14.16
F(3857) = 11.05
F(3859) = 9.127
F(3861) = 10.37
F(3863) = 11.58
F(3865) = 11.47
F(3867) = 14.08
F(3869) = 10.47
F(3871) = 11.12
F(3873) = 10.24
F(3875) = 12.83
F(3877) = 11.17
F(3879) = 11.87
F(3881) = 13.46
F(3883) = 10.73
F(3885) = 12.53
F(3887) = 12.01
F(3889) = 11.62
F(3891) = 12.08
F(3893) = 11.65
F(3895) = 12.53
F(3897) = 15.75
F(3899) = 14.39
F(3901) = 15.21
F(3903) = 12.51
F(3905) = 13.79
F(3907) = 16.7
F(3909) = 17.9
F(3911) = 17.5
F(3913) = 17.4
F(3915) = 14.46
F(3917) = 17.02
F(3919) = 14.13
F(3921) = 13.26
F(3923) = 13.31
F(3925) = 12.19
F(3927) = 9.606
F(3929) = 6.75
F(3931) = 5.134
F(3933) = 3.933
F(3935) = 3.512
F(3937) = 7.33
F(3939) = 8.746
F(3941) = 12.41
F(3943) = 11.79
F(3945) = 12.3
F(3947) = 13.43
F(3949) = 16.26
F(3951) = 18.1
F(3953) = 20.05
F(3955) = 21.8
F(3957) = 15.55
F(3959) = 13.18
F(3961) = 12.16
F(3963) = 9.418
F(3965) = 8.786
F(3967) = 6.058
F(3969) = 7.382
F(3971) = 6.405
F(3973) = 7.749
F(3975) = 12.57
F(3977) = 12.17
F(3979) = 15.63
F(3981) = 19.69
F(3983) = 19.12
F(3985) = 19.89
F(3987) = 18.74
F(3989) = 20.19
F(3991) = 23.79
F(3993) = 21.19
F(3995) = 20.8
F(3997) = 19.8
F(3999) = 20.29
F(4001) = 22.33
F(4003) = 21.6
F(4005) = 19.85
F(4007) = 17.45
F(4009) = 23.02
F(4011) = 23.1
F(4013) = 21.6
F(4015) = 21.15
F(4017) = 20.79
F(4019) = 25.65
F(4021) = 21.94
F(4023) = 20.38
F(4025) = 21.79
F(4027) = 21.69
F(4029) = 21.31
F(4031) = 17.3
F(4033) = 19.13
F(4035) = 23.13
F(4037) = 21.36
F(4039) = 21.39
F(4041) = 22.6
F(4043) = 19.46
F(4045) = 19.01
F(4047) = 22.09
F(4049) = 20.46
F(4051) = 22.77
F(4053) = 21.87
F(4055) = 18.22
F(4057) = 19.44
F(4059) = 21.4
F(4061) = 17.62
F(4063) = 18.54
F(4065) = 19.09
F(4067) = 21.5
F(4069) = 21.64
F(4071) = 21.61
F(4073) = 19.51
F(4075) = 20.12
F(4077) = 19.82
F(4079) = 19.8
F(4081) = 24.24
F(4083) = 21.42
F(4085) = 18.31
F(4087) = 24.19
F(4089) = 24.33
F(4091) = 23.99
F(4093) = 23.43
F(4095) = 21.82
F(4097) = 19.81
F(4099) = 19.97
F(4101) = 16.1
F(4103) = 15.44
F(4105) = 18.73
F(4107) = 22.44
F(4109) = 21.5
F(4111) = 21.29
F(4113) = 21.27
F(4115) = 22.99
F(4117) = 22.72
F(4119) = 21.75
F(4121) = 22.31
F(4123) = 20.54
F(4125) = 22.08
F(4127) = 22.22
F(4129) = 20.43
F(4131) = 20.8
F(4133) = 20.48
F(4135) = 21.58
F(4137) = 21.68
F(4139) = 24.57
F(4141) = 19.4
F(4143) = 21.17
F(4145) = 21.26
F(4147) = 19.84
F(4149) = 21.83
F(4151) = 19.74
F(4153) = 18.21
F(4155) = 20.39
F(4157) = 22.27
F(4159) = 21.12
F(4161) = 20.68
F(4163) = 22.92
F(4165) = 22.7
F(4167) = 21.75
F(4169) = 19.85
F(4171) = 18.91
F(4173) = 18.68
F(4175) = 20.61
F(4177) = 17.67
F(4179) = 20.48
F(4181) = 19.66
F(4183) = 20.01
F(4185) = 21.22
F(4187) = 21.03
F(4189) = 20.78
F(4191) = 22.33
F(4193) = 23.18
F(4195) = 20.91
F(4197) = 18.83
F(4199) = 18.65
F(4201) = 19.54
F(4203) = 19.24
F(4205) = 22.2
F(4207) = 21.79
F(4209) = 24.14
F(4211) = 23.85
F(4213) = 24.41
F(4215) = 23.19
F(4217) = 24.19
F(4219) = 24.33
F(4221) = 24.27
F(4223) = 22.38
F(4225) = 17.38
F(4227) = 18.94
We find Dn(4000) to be 1.88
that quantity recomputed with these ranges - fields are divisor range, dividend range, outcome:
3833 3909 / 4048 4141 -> 1.98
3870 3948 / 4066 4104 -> 1.88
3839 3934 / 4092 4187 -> 1.93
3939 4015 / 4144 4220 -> 1.43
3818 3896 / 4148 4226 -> 2.26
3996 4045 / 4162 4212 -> 1.07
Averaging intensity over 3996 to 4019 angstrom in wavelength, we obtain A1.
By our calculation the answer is 21.2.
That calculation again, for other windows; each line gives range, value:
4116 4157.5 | 21.2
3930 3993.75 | 13.2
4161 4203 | 20.5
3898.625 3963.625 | 13.1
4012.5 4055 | 21.2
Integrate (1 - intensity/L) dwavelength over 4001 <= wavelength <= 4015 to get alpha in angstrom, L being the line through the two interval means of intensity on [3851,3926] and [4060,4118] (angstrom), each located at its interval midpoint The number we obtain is -2.8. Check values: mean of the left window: 13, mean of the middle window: 21.2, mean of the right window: 20.8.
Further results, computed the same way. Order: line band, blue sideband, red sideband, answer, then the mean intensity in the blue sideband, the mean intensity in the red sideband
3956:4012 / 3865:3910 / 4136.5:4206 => -2.52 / 12.9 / 20.7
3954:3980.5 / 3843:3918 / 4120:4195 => 6.51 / 12.9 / 20.9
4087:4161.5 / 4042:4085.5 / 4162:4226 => -1.18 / 20.4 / 21.3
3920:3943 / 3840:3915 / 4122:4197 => 8.60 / 12.6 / 20.9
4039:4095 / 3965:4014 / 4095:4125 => -4.53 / 17.3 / 20.6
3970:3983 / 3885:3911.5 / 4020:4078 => 3.41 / 14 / 20.6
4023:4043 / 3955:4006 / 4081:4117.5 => -3.01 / 15.9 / 21.2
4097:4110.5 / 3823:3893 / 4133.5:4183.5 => -0.18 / 11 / 20.7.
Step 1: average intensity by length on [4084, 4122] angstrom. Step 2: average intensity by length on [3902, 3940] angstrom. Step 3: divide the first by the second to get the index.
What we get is 1.8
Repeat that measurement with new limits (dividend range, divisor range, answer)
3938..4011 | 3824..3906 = 1.40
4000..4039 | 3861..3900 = 1.75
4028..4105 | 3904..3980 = 1.68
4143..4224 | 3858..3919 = 1.62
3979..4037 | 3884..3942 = 1.70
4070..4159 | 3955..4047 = 1.15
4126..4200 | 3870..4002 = 1.52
